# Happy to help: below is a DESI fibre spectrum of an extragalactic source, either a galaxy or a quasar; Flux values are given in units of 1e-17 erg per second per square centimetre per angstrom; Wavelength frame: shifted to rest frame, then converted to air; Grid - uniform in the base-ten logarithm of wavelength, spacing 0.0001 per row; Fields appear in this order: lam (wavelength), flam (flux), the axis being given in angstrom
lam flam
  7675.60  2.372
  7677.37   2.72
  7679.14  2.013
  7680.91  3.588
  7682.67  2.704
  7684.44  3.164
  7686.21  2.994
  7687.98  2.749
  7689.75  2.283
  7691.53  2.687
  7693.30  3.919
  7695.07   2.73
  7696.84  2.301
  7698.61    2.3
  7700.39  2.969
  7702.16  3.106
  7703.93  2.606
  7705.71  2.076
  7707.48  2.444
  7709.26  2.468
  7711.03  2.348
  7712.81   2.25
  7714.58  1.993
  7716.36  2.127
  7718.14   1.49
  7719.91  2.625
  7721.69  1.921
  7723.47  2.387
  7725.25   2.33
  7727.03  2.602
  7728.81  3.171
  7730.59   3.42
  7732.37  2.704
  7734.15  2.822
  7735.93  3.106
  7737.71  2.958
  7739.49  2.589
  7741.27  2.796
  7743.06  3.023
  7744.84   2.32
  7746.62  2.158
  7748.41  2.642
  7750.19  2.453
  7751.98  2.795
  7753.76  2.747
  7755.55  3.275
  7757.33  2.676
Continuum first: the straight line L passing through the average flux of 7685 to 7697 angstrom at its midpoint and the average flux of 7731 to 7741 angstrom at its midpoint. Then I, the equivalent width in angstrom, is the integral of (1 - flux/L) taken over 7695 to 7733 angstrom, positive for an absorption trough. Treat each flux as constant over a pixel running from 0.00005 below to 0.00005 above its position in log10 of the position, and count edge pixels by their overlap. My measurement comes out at 5.2 angstrom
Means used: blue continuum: 2.85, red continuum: 2.86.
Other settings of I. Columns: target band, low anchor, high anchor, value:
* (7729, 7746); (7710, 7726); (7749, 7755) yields -2.7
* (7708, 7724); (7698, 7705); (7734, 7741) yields 3.5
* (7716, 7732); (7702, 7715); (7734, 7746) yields 0.8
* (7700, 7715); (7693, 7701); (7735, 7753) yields 1.5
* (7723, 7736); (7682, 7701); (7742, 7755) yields -0.7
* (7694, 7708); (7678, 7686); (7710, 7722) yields -0.8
